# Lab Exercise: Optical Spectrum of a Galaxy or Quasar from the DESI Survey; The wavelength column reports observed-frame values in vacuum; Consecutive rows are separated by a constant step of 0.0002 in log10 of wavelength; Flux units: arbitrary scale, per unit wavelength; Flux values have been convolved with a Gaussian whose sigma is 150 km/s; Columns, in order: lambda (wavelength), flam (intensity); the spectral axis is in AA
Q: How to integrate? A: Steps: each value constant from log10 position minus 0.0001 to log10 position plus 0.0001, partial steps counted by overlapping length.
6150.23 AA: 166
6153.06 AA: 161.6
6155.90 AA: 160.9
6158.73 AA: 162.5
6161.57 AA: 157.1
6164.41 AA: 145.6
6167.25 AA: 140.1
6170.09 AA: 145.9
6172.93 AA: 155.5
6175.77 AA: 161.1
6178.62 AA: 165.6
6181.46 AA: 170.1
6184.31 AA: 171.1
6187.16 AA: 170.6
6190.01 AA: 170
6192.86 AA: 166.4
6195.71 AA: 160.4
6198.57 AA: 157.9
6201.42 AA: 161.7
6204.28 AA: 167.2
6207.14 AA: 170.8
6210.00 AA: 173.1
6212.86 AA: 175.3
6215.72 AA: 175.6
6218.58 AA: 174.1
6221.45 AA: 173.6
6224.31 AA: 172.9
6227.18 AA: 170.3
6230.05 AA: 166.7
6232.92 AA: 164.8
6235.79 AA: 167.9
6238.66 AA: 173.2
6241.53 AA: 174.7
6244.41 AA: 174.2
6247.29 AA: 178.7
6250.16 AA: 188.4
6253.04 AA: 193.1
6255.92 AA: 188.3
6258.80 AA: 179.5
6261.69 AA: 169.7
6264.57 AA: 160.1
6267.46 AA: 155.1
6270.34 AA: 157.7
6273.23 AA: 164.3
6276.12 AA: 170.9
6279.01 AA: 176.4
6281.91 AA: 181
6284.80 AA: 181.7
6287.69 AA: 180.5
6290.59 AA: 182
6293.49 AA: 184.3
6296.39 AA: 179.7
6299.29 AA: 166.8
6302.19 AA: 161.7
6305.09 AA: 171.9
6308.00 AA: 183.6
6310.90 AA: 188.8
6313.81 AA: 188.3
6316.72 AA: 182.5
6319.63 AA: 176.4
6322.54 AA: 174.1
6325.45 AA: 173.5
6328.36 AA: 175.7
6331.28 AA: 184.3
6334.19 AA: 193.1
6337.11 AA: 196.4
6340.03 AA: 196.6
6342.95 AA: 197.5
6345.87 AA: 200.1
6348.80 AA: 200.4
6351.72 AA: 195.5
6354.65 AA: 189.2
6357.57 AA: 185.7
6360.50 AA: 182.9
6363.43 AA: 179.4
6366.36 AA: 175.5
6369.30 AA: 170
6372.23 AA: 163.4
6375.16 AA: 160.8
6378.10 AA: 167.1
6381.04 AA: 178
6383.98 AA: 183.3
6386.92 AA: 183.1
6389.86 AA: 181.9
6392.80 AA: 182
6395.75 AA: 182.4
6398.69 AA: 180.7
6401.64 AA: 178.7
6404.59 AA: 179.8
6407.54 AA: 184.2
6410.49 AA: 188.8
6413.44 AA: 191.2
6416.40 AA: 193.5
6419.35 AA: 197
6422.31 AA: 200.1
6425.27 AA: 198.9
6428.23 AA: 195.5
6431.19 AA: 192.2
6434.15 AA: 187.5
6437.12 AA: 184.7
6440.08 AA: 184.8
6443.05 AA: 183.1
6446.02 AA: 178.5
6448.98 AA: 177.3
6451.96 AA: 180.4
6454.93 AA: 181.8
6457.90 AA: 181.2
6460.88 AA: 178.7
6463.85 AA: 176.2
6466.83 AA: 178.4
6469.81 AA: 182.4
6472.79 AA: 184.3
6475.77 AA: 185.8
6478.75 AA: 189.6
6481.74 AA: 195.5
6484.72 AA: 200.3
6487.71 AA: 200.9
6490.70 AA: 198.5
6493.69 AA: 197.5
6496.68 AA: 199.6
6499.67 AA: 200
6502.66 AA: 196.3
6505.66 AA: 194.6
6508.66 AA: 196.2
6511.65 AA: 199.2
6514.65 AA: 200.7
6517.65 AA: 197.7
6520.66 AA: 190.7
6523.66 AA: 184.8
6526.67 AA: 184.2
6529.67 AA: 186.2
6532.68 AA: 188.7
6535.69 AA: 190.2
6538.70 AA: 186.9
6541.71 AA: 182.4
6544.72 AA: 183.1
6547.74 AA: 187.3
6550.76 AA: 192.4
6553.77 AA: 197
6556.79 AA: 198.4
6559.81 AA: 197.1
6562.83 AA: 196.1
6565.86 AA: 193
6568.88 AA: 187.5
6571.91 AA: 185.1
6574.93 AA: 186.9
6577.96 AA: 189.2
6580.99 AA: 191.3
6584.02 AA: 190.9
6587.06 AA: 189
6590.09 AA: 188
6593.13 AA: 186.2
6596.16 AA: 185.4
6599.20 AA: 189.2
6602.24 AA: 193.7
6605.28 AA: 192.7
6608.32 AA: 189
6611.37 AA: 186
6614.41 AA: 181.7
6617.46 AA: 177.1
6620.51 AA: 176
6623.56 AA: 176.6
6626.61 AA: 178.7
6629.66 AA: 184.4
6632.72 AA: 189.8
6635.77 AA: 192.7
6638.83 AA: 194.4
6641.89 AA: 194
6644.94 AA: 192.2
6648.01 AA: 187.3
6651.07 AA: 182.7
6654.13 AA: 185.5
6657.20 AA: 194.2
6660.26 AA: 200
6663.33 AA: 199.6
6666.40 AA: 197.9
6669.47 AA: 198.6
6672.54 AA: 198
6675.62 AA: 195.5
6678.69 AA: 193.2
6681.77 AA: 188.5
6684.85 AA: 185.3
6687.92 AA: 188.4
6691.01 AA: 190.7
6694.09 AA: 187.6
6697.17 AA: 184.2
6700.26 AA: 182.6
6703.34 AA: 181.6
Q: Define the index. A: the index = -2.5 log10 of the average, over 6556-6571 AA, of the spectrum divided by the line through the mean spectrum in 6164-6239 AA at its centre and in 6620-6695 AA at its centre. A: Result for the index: -0.05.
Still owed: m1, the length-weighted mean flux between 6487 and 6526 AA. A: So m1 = 196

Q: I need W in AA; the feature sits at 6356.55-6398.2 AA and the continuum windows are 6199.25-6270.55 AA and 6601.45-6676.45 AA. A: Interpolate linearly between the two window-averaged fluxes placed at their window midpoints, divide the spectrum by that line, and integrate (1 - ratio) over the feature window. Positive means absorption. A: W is 0.4 AA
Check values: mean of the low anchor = 172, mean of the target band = 177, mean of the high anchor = 189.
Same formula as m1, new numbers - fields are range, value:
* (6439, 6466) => 180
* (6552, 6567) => 196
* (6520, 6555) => 188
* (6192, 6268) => 172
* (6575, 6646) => 187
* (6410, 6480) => 186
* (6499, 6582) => 191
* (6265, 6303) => 172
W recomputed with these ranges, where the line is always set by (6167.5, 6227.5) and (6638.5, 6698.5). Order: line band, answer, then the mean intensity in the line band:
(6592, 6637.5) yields 0.9 AA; 185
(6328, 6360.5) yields -3.3 AA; 192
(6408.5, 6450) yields -2.5 AA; 190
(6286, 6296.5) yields -0.6 AA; 182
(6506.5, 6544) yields -1.3 AA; 191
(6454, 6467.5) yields 0.1 AA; 179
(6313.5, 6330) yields -0.4 AA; 178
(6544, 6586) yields -1.1 AA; 191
